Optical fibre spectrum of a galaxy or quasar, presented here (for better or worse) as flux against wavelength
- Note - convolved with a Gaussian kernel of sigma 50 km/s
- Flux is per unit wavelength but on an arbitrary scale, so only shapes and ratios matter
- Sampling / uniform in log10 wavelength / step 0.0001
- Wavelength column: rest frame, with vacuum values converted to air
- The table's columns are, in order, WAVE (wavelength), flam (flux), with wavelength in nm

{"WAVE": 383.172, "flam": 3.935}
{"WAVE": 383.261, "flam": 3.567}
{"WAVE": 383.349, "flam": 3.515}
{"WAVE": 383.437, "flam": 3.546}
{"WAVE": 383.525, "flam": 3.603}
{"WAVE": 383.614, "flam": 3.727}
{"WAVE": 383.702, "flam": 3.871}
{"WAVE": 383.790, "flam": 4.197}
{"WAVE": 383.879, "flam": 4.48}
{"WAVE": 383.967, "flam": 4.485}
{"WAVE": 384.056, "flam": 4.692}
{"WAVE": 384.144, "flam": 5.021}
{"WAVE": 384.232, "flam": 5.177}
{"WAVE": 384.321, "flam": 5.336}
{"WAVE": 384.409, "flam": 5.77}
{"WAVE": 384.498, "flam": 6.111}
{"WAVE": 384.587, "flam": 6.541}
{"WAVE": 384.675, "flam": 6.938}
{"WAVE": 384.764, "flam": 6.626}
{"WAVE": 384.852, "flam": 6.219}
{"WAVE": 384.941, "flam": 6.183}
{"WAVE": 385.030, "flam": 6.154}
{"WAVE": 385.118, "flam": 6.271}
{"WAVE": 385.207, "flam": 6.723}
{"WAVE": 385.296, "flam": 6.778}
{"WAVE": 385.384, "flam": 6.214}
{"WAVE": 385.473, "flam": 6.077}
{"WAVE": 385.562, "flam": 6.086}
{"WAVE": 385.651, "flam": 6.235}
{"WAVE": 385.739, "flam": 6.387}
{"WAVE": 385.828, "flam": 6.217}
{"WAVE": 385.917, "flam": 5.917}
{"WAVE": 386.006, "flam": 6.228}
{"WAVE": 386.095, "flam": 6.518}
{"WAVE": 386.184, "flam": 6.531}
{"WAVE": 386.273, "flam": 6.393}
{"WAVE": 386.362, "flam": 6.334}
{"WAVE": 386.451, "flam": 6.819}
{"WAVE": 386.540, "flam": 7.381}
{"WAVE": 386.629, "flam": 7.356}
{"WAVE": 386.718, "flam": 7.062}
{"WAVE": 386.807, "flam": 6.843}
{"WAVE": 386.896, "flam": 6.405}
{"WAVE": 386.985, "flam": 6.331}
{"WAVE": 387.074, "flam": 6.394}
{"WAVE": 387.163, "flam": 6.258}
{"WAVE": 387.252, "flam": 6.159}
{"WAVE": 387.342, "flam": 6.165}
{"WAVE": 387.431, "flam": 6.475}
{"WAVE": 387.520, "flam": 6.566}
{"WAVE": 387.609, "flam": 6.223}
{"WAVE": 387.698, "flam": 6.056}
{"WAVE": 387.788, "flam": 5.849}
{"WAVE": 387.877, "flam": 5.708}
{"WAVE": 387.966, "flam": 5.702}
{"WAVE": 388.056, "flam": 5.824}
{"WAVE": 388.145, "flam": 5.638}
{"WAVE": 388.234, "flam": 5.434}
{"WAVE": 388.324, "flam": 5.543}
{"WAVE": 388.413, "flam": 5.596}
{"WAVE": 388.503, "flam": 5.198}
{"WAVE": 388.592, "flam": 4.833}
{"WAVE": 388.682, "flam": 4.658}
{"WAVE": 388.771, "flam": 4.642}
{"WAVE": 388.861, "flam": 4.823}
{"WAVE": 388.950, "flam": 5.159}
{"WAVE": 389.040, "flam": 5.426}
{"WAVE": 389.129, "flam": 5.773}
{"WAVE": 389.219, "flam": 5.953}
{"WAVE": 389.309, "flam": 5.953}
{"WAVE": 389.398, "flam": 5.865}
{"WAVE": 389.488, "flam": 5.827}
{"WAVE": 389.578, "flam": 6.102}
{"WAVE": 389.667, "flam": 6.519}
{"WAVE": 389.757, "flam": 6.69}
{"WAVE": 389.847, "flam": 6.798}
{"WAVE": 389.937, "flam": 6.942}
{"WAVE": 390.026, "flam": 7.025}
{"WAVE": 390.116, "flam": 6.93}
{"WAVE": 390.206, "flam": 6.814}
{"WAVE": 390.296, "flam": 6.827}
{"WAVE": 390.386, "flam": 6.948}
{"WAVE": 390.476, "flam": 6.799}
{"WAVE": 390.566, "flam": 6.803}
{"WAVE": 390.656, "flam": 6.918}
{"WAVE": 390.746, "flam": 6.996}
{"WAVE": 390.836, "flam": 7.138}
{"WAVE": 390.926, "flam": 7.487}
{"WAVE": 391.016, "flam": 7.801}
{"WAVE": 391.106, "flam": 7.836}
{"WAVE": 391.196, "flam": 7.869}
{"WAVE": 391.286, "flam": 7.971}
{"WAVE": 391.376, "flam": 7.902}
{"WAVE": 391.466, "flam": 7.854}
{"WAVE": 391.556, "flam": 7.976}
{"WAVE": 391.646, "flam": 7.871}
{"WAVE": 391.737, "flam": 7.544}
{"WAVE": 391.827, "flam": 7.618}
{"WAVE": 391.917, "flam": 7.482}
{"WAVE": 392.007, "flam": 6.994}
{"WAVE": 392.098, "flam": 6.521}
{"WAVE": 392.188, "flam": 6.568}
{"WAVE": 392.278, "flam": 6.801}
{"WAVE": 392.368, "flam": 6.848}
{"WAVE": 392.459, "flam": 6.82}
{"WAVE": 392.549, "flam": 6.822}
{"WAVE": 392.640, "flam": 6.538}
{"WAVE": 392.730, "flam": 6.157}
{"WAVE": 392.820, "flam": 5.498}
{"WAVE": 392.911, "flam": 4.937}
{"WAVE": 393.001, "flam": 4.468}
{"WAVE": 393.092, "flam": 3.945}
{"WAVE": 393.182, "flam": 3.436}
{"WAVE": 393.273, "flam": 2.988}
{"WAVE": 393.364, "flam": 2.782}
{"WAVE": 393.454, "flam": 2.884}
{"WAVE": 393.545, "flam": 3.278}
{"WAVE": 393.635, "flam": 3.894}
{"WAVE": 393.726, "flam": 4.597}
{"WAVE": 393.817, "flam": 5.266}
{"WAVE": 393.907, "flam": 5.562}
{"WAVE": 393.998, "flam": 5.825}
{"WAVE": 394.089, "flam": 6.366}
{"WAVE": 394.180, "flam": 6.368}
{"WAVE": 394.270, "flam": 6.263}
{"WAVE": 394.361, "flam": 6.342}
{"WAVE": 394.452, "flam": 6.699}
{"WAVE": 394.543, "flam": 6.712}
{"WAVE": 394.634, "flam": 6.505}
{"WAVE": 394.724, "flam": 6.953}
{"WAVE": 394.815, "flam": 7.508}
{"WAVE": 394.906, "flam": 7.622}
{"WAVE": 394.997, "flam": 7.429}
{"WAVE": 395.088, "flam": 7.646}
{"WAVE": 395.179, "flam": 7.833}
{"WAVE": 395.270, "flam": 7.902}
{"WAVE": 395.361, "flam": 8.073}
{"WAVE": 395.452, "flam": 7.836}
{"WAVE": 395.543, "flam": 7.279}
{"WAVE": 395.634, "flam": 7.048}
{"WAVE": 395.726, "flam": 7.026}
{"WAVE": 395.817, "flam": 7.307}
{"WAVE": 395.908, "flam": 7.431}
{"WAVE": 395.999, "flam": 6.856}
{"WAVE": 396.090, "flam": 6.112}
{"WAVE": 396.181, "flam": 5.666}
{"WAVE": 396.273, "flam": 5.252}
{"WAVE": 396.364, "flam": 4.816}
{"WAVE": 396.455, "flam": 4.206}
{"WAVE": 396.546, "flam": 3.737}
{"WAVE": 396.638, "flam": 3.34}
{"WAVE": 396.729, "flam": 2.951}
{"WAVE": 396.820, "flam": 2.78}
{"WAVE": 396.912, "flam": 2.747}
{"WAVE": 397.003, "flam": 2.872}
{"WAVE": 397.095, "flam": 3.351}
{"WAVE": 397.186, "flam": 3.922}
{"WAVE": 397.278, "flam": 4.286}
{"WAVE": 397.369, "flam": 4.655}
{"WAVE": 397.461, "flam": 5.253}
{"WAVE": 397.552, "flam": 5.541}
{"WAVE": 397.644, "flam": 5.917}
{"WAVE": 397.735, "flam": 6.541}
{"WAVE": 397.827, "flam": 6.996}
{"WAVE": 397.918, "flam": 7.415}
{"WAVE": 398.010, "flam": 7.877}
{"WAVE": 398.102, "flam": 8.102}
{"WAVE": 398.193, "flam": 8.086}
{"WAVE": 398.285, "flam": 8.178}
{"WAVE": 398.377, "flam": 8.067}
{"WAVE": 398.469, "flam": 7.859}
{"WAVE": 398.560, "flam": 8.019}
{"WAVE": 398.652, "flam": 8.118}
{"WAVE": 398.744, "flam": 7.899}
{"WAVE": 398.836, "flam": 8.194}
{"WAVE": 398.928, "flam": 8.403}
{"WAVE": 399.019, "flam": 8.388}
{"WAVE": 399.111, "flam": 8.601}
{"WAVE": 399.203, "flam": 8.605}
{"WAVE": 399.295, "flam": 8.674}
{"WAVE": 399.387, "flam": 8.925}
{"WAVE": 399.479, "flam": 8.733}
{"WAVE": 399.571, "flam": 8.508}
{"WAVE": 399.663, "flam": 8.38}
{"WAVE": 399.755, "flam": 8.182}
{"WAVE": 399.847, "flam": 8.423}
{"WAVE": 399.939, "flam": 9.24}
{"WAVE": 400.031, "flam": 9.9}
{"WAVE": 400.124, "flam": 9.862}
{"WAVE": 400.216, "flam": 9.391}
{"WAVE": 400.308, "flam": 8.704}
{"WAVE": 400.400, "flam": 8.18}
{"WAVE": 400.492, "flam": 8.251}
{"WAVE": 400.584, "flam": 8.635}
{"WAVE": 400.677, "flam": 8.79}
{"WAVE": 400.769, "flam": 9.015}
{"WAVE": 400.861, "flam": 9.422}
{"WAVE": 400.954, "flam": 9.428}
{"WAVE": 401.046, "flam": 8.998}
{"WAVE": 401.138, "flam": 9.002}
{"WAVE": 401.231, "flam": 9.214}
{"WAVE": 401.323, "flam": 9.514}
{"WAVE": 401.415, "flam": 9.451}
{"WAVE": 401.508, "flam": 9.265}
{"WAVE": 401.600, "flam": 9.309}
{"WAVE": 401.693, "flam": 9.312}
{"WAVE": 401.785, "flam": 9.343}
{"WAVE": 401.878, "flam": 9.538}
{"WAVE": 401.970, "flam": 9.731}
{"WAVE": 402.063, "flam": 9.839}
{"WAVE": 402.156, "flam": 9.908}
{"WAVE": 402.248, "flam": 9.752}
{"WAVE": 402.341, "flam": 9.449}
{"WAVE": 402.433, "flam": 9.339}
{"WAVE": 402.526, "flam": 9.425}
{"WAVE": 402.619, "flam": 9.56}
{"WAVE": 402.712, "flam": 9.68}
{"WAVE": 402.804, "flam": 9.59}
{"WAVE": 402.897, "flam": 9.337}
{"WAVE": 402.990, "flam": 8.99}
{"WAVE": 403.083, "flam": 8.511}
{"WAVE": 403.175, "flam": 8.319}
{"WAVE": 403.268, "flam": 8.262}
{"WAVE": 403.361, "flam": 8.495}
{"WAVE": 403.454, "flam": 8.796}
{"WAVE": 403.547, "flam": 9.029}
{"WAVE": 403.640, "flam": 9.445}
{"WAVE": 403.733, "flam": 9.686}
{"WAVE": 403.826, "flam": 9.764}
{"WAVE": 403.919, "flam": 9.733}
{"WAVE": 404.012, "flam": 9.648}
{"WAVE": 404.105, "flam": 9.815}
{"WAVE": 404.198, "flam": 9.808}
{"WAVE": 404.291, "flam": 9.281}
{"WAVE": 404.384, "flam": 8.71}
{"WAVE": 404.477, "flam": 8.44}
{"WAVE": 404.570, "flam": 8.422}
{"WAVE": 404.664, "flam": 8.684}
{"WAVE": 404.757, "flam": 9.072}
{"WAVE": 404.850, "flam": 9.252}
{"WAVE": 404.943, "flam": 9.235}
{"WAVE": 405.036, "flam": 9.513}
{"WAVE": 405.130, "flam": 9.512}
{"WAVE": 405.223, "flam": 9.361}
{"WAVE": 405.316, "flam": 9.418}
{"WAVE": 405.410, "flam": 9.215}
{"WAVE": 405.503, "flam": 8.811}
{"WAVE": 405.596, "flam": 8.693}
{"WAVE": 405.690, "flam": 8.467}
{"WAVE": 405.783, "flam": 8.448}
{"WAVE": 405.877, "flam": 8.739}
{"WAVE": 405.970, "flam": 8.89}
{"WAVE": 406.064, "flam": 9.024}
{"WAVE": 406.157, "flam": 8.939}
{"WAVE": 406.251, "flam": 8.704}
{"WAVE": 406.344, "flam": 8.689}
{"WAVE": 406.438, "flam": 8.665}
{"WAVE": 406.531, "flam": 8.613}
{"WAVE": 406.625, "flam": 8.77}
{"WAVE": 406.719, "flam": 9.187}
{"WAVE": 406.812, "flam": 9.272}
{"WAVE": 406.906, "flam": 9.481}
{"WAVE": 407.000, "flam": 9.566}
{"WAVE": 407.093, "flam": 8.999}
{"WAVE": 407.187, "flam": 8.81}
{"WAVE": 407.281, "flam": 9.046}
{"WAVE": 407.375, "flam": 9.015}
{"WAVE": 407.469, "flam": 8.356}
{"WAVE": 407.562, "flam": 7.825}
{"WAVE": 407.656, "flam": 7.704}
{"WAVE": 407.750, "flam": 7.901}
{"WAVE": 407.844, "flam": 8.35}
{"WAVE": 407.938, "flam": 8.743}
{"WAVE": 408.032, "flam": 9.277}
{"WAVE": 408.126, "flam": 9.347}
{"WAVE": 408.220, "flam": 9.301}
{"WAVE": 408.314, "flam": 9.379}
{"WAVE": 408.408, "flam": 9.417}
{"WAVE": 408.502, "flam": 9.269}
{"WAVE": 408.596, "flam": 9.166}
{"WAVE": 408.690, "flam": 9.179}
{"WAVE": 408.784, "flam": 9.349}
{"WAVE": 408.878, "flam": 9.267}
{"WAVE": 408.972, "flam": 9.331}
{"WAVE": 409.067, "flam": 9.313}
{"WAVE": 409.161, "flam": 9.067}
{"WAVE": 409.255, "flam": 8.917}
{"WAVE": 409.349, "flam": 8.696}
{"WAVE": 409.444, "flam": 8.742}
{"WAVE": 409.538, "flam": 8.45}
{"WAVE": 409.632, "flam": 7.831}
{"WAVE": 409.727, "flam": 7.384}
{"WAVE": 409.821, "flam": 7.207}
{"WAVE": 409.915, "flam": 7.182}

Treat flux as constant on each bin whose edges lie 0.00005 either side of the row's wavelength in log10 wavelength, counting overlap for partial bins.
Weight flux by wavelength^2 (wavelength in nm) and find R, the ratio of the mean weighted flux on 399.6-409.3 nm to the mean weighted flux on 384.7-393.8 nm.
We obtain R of 1.6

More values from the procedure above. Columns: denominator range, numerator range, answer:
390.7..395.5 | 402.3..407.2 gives 1.50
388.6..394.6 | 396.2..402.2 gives 1.28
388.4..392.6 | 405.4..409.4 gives 1.46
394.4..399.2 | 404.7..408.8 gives 1.45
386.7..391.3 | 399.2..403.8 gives 1.54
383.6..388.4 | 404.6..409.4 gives 1.65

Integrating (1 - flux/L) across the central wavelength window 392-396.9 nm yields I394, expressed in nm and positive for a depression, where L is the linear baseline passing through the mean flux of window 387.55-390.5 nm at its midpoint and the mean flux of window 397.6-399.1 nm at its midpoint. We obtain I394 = 0.83 nm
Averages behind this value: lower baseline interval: 5.94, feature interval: 5.81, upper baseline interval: 7.78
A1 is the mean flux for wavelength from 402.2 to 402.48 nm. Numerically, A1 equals 9.54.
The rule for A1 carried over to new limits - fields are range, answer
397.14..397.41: 4.29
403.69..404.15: 9.73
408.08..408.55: 9.35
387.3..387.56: 6.41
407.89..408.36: 9.2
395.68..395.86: 7.15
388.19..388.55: 5.43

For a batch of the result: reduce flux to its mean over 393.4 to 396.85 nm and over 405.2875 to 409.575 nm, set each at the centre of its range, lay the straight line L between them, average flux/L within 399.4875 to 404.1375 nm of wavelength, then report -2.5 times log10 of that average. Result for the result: -0.21 mag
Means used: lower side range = 5.99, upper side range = 8.91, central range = 9.18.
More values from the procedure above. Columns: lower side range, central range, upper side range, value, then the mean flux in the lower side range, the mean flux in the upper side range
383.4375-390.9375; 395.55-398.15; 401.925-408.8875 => 0.38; 6.02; 9.07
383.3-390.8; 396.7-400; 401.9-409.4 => 0.14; 5.96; 9.08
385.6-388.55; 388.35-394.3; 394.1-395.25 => 0.09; 6.23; 6.99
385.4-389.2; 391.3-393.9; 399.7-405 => 0.22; 6.03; 9.18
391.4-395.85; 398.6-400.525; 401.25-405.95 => -0.08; 6.3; 9.22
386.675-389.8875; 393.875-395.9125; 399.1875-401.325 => 0.08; 5.9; 8.91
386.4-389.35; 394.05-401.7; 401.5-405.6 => 0.11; 5.95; 9.26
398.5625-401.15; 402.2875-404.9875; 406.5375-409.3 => -0.04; 8.73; 8.98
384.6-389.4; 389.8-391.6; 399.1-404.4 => -0.06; 6.1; 9.16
